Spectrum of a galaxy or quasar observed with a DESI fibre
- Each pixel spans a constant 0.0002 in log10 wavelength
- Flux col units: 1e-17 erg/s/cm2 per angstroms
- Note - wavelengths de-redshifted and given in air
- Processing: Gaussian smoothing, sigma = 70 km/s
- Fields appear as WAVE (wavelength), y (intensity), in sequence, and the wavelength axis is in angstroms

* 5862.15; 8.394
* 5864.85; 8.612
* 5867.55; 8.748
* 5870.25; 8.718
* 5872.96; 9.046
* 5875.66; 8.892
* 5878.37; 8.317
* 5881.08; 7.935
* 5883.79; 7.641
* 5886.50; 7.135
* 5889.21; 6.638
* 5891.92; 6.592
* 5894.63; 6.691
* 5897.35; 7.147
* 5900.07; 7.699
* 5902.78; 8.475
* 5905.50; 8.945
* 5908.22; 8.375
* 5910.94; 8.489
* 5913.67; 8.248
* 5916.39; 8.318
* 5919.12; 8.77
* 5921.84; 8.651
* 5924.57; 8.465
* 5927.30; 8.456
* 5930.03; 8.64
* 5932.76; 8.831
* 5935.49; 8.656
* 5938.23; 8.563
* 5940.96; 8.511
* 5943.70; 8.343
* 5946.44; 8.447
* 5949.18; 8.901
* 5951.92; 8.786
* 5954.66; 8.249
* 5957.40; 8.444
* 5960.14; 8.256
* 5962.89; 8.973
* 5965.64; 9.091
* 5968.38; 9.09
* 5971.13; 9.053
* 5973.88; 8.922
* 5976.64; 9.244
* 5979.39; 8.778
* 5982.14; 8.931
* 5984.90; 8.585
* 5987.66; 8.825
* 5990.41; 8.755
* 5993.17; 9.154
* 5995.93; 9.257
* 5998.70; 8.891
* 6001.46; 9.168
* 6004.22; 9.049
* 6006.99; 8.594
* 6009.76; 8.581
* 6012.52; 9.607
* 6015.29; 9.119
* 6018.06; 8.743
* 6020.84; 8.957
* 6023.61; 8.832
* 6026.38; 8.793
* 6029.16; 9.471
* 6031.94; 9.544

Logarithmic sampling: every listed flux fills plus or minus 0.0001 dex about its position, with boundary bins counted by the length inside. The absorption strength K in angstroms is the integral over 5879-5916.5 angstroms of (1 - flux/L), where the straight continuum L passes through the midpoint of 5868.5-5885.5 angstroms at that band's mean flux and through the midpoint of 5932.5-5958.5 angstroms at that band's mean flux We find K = 3.2 angstroms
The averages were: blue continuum 8.4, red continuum 8.56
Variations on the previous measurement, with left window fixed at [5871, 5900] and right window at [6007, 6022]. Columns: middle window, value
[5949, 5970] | -0.81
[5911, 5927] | -1.03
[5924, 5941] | -1.02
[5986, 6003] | -0.48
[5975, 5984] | -0.38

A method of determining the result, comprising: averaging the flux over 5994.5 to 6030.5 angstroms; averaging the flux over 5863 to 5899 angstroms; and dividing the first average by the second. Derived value 1.1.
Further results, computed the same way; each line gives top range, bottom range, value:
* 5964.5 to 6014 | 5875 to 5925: 1.13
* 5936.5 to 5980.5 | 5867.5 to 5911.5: 1.10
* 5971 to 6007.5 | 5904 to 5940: 1.04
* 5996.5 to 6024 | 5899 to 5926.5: 1.06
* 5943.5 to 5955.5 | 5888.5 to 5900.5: 1.24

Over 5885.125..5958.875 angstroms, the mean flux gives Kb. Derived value 8.21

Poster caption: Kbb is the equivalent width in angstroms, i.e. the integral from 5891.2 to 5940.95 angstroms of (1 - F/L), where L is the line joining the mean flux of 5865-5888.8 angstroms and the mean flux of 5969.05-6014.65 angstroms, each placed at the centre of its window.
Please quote 1.45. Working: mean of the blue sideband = 8.25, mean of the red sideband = 8.97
